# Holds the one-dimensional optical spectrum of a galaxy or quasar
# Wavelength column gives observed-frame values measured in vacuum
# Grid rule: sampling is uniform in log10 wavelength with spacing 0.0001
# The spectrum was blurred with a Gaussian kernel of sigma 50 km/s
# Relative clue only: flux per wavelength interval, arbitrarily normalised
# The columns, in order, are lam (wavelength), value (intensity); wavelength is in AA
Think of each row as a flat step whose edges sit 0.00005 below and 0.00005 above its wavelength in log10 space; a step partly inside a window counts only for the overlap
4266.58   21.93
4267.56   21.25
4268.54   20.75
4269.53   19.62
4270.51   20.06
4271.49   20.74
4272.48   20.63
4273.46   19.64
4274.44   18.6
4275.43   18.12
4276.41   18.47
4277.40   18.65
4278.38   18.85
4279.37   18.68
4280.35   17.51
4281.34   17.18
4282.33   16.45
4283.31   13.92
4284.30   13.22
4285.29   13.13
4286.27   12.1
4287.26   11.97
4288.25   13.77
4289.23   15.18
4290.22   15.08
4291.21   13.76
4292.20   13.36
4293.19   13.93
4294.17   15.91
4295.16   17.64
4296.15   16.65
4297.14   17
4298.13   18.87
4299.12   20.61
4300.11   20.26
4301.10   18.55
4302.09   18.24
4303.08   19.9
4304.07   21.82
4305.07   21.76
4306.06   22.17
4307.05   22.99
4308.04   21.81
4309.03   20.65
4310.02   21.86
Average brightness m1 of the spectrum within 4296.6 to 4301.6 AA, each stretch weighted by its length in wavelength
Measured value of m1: 19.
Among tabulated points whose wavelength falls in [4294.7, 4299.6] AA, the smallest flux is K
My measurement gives 16.65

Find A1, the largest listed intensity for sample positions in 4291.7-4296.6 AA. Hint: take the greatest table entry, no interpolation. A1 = 17.64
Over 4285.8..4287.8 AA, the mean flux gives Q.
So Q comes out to 12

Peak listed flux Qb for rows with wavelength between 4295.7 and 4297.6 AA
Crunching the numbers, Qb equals 17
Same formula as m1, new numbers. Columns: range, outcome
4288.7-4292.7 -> 14.3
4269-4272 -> 20.1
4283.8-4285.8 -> 13.2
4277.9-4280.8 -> 18.4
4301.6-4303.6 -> 19.1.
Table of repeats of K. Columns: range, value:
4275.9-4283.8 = 13.92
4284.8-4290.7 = 11.97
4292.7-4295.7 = 13.93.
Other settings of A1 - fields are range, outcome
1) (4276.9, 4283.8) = 18.85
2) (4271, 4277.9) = 20.74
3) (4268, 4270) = 20.75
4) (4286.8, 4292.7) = 15.18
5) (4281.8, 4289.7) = 16.45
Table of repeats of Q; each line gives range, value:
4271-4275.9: 19.5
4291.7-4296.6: 15.5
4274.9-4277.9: 18.4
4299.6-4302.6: 19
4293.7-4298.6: 17.2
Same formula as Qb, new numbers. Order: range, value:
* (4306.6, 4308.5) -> 22.99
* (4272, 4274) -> 20.63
